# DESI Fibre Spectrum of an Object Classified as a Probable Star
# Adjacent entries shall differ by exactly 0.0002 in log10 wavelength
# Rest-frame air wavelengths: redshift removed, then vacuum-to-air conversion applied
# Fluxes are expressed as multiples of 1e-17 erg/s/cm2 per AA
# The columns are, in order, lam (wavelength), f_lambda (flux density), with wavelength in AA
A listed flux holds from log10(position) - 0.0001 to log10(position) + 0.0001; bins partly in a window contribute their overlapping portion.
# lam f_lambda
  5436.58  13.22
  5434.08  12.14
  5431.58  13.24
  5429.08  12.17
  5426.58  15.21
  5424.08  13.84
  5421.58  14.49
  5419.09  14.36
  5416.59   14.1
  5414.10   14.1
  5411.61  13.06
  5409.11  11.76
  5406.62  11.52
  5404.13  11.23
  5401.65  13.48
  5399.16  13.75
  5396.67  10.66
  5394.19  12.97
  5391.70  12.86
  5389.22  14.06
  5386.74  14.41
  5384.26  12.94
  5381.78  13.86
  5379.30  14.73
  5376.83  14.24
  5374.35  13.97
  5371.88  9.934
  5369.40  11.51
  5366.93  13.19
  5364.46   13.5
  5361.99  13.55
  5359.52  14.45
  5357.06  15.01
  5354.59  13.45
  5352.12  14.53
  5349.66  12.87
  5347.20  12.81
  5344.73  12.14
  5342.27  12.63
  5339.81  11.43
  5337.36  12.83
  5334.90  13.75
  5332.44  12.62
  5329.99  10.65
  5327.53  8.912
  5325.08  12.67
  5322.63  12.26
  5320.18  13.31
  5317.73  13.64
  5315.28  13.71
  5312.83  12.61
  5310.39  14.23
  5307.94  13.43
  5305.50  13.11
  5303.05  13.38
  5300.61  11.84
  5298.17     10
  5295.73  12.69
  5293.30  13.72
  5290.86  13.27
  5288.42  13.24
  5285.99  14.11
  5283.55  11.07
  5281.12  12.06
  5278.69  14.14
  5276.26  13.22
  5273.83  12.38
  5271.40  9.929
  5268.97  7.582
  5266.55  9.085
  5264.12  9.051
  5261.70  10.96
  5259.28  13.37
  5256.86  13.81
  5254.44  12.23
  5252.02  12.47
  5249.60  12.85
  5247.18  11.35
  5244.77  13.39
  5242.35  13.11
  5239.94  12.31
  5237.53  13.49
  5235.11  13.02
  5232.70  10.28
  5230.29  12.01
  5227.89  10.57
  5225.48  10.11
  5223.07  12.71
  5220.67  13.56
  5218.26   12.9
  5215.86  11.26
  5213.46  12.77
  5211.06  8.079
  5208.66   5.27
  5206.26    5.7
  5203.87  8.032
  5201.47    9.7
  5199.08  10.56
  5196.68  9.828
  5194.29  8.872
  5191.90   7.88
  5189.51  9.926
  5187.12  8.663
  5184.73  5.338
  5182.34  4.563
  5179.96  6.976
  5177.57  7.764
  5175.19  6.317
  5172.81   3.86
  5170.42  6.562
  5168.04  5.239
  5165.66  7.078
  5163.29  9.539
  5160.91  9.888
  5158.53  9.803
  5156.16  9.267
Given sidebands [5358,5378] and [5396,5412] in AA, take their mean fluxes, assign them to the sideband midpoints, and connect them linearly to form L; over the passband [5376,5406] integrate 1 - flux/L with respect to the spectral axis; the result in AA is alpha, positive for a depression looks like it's -1.64 AA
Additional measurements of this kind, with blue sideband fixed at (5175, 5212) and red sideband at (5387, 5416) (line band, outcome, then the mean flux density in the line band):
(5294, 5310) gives -3.35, 12.5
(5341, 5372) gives -3.92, 13.2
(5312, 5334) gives -2.87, 12.3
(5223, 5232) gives -2.67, 11.1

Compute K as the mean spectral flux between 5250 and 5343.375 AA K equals 12.3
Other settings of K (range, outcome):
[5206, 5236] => 10.8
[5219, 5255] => 12.2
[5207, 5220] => 10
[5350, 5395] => 13.5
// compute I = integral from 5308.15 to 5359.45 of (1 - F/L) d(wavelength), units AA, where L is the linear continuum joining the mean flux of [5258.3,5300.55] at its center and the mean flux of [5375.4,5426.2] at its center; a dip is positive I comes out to -1.6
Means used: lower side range 11.8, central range 12.9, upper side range 13.4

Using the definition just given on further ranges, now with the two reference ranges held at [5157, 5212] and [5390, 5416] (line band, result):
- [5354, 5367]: -2.6 AA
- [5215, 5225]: -4.8 AA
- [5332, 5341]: -1.3 AA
